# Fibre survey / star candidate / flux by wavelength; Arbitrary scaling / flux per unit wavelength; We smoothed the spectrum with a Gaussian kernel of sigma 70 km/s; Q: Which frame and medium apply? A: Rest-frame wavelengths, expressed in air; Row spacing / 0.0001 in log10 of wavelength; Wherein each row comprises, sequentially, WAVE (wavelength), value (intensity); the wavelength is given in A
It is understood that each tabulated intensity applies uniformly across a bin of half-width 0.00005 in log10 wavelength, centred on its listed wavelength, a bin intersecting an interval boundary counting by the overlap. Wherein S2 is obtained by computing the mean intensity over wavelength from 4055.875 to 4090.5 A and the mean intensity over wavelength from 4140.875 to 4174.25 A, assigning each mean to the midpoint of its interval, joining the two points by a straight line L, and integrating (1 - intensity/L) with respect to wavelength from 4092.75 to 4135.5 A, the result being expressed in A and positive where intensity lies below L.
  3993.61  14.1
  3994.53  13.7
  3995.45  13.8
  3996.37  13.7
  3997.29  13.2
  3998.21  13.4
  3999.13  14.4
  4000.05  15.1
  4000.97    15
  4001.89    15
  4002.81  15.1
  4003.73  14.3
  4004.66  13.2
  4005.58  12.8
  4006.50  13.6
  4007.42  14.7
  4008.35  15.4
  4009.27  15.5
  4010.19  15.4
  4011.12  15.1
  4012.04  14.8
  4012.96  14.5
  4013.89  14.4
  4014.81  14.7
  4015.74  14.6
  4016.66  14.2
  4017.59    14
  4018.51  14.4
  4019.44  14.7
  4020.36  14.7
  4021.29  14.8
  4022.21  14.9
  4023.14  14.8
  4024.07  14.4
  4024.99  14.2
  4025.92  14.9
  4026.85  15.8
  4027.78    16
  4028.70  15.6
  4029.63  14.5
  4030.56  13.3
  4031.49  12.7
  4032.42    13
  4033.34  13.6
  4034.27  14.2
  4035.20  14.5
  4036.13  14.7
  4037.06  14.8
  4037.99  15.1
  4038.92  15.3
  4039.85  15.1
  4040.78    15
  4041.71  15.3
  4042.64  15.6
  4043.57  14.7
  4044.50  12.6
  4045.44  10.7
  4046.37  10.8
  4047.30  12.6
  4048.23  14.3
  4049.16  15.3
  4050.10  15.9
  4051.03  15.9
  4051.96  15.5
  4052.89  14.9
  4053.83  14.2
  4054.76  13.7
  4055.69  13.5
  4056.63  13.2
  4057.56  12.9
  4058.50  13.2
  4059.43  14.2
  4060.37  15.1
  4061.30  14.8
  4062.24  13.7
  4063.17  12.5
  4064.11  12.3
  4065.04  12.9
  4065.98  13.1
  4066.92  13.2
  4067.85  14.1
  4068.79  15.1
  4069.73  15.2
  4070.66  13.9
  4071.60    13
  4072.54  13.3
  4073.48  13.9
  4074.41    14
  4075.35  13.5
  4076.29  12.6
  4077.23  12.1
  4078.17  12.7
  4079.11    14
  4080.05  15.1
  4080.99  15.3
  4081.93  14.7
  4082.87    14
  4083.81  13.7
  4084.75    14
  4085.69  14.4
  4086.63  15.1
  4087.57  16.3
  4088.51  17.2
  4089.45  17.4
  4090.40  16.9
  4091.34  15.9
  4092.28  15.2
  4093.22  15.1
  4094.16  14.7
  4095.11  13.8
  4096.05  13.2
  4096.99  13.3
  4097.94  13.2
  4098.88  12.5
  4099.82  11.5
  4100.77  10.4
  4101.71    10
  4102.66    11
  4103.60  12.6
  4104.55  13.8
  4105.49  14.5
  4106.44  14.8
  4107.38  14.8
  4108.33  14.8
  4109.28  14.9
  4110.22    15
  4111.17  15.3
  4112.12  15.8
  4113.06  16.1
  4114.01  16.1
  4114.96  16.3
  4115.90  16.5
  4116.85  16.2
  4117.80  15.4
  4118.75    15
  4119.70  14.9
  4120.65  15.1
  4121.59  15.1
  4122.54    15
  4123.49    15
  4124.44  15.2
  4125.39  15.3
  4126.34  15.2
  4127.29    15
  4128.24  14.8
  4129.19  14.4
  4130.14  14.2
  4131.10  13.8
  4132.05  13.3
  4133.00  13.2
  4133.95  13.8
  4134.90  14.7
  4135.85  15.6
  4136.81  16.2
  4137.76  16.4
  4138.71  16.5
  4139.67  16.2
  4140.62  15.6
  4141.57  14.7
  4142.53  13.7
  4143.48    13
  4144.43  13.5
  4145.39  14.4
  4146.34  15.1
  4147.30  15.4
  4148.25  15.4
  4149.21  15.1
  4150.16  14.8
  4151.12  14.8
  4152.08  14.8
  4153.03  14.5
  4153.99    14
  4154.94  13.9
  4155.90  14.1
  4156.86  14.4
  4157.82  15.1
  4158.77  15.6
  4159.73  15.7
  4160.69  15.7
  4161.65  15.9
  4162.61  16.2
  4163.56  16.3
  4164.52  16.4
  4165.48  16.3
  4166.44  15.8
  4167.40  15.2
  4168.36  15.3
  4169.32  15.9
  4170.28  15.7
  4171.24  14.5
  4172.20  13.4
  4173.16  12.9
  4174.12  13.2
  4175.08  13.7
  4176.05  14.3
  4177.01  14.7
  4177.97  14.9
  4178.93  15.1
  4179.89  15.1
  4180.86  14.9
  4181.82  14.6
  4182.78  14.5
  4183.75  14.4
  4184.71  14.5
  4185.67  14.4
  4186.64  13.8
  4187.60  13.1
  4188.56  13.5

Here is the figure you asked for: 0.46 A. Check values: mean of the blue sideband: 14.1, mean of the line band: 14.3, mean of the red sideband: 14.9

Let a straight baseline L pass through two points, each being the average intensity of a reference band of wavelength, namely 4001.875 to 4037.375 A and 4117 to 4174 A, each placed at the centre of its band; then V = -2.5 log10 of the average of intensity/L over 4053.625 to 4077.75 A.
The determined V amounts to 0.084 mag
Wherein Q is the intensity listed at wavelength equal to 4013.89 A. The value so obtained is 14.4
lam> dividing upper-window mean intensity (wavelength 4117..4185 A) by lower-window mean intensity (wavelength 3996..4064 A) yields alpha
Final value 1.04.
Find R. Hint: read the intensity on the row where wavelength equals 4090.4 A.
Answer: 16.9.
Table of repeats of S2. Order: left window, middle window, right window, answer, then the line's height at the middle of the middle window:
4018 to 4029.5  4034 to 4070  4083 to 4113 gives 1.4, 14.7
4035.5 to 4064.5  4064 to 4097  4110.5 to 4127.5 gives 0.9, 14.7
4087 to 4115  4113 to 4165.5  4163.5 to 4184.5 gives -1.6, 14.6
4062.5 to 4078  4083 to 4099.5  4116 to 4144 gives -1.0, 13.9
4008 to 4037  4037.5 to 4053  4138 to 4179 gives 0.3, 14.6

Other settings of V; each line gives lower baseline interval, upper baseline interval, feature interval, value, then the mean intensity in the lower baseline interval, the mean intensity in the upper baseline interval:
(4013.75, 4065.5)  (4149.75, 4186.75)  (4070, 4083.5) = 0.05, 14.2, 14.9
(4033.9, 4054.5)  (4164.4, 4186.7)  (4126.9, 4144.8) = 0.00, 14.4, 14.7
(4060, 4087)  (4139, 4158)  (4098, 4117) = 0.01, 13.8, 14.6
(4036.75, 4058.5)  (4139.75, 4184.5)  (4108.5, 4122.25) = -0.07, 14.2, 14.8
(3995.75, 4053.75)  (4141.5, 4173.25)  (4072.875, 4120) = 0.02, 14.4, 15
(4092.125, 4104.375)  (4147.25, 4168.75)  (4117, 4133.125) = -0.07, 12.8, 15.2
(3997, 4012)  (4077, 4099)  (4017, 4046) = 0.01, 14.5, 14.6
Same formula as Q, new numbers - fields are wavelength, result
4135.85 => 15.6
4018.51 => 14.4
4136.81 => 16.2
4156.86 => 14.4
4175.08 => 13.7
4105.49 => 14.5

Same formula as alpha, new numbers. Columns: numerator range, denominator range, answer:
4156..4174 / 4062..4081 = 1.13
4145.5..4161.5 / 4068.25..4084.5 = 1.07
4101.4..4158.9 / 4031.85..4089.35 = 1.05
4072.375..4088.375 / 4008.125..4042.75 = 0.96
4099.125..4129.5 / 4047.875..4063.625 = 1.02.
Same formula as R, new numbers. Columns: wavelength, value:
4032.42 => 13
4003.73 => 14.3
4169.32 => 15.9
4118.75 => 15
